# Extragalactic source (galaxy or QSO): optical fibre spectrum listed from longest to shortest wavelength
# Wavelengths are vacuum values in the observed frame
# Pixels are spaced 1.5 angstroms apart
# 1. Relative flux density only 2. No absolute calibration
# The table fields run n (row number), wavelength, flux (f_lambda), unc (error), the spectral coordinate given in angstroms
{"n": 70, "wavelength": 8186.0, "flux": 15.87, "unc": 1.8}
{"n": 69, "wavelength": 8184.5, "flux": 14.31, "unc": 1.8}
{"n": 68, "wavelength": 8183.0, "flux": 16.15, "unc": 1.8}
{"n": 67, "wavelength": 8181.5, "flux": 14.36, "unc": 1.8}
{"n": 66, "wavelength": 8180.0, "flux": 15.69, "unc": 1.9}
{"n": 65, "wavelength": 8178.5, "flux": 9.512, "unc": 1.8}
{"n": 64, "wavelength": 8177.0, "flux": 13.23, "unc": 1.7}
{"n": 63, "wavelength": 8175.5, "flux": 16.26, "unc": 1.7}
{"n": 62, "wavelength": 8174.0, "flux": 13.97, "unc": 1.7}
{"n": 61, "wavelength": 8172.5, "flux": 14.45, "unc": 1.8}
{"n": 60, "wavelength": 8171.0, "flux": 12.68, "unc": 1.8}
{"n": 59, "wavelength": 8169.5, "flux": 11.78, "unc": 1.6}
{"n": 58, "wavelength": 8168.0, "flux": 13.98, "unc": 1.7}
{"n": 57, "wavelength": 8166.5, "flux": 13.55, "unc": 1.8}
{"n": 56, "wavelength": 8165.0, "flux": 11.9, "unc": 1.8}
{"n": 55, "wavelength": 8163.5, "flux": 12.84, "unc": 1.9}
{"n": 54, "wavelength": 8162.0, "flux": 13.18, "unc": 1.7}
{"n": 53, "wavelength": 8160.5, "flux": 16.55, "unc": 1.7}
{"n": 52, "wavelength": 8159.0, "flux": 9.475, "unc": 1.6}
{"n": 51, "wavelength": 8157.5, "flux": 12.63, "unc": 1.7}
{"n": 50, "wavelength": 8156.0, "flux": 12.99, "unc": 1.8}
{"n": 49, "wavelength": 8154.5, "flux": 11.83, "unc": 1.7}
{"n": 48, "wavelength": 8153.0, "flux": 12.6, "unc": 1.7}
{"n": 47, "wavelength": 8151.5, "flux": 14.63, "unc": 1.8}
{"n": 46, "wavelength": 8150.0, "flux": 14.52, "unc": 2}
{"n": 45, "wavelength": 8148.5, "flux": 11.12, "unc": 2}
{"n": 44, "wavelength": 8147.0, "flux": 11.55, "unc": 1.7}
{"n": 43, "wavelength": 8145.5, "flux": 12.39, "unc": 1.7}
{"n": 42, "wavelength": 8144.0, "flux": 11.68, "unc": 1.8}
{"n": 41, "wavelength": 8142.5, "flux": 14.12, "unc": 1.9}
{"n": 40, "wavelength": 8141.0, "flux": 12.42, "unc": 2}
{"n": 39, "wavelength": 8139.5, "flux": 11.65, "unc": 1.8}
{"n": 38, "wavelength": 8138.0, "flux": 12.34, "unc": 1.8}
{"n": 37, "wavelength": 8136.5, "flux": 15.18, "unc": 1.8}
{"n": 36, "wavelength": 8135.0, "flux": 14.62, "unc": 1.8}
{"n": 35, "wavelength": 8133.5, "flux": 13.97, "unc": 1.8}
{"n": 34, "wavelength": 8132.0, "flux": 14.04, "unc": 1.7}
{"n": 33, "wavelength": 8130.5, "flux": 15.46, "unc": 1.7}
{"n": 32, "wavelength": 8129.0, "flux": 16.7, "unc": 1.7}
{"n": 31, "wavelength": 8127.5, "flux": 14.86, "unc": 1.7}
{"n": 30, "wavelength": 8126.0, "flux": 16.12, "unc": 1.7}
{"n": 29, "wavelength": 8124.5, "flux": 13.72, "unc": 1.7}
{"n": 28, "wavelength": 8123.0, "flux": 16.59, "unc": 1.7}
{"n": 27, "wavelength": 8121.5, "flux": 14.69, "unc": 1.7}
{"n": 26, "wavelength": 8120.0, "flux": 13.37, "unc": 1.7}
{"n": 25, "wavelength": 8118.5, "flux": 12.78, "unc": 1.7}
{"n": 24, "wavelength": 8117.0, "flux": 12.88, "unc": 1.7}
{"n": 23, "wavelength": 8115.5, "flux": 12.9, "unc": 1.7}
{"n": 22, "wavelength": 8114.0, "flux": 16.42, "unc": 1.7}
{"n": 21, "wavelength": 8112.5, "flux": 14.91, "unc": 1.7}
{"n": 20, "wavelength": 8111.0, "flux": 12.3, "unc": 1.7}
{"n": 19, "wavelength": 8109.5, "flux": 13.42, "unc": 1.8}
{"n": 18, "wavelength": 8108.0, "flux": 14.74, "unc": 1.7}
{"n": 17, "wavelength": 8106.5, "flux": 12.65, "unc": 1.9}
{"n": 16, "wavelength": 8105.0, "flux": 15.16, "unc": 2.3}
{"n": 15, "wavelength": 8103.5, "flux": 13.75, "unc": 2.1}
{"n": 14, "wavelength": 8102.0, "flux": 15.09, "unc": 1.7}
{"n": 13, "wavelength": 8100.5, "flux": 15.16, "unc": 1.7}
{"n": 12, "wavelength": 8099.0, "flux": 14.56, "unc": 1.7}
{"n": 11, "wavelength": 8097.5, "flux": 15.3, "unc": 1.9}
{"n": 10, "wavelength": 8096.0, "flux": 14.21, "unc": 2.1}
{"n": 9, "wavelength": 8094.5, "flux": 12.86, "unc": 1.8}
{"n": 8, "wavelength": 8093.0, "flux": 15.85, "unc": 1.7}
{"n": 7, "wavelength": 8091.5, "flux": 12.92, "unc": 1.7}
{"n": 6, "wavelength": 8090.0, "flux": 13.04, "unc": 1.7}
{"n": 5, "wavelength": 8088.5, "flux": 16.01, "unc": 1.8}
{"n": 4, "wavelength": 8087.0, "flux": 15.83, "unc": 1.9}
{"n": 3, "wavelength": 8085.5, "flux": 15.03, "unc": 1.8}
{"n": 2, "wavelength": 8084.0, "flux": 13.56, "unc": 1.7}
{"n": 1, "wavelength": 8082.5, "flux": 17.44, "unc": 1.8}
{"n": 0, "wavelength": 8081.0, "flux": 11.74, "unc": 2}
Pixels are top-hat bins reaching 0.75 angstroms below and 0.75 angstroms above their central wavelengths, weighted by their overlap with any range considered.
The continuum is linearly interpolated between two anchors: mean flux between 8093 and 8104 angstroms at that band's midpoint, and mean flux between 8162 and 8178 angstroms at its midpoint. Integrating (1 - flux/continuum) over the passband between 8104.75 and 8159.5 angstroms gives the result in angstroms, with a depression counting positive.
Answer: 1.5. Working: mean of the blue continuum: 14.5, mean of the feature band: 13.6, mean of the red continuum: 13.4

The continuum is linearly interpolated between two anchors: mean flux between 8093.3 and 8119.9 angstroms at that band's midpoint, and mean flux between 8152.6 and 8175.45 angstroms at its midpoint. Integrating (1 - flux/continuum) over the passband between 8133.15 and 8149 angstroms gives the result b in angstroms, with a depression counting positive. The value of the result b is 0.8 angstroms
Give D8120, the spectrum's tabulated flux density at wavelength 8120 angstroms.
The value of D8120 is 13.37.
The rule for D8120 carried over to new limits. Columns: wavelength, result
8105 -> 15.16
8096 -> 14.21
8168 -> 13.98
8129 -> 16.7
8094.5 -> 12.86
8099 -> 14.56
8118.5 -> 12.78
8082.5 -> 17.44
